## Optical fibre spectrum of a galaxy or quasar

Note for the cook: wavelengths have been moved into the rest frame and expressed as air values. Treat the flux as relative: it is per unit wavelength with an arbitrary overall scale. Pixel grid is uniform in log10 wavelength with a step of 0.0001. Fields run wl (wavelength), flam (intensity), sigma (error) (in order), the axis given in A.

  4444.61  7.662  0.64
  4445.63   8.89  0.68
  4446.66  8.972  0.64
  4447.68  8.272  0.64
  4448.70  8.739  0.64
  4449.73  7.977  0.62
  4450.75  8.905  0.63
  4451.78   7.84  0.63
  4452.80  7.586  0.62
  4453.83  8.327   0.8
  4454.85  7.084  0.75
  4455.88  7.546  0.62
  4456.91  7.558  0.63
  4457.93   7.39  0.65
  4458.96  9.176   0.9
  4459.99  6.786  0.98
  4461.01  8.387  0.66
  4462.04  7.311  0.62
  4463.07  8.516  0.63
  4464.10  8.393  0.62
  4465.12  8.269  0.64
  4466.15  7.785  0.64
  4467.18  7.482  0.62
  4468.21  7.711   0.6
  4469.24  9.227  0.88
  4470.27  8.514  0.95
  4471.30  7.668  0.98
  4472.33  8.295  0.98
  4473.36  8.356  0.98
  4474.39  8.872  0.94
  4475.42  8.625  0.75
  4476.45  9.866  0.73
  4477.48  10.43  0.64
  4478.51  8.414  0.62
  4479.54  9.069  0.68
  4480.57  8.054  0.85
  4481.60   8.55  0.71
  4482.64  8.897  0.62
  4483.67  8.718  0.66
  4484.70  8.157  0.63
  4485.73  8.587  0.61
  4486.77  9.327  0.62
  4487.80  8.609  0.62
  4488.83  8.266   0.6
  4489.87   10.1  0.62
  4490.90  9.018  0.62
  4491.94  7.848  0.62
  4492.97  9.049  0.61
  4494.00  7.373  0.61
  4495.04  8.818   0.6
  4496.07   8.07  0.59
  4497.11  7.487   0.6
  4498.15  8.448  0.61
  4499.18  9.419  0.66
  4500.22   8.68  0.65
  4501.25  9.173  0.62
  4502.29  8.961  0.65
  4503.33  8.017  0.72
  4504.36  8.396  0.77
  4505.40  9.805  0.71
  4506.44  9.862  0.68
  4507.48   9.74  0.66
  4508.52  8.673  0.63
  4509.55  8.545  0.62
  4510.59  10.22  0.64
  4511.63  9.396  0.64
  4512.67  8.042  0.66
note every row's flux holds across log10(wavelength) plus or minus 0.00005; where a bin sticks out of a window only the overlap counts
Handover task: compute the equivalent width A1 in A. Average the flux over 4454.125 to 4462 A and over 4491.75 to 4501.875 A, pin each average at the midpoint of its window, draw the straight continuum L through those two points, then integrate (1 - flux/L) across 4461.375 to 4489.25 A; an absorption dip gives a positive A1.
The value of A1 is -1.6 A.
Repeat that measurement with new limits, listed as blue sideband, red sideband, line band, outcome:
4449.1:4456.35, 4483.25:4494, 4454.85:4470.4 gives 0.32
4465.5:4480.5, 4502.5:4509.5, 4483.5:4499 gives 0.51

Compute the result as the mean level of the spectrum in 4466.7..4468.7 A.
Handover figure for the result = 7.59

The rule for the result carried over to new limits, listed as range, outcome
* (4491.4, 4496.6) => 8.23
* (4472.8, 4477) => 8.94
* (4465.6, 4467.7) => 7.63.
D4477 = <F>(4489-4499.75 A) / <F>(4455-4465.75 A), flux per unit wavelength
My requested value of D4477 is 1.1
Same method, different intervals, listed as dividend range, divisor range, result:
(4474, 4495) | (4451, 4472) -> 1.11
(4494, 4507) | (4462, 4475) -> 1.06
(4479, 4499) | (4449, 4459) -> 1.09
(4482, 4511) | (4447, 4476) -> 1.08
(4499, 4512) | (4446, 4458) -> 1.13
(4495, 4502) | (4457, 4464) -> 1.08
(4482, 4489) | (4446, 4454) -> 1.04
